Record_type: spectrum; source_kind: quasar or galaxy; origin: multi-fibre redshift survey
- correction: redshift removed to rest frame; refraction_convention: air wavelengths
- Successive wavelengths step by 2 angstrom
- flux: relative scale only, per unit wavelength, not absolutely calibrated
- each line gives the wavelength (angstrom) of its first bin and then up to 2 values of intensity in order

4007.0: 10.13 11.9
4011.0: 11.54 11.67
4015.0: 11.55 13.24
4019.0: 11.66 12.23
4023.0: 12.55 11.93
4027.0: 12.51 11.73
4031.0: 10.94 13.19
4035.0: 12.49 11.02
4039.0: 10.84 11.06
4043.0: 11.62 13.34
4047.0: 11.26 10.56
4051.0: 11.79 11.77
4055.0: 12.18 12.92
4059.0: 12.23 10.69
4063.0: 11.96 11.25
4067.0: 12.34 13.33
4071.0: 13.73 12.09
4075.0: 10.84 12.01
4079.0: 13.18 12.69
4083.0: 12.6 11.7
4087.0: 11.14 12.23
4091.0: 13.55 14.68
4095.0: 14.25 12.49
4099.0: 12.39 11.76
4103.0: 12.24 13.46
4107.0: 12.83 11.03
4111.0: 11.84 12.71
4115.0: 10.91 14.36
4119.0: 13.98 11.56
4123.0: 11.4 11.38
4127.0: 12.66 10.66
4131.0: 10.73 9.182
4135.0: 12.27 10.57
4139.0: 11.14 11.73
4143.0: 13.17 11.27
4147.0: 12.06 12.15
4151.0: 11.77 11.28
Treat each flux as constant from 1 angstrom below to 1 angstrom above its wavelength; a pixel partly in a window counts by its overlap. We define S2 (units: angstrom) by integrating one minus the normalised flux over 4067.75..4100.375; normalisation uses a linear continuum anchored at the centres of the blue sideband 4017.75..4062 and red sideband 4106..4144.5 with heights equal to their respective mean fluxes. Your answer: -2.3 angstrom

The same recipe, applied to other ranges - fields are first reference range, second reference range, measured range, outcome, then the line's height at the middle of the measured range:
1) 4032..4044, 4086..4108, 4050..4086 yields 0.3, 12.3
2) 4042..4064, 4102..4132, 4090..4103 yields -1.2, 12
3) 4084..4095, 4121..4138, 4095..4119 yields -0.9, 12.1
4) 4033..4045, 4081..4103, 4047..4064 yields 0.4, 12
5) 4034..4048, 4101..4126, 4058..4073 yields -0.4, 11.9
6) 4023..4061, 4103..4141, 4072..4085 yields -0.4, 11.8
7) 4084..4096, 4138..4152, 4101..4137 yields 1.4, 12.4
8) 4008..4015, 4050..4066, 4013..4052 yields -0.4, 11.8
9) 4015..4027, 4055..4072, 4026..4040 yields 0.5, 12.3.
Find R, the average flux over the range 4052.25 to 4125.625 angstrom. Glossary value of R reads 12.4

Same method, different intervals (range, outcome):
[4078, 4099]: 12.8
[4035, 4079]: 11.9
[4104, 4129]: 12.3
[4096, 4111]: 12.3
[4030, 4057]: 11.7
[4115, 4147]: 11.7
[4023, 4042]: 11.8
